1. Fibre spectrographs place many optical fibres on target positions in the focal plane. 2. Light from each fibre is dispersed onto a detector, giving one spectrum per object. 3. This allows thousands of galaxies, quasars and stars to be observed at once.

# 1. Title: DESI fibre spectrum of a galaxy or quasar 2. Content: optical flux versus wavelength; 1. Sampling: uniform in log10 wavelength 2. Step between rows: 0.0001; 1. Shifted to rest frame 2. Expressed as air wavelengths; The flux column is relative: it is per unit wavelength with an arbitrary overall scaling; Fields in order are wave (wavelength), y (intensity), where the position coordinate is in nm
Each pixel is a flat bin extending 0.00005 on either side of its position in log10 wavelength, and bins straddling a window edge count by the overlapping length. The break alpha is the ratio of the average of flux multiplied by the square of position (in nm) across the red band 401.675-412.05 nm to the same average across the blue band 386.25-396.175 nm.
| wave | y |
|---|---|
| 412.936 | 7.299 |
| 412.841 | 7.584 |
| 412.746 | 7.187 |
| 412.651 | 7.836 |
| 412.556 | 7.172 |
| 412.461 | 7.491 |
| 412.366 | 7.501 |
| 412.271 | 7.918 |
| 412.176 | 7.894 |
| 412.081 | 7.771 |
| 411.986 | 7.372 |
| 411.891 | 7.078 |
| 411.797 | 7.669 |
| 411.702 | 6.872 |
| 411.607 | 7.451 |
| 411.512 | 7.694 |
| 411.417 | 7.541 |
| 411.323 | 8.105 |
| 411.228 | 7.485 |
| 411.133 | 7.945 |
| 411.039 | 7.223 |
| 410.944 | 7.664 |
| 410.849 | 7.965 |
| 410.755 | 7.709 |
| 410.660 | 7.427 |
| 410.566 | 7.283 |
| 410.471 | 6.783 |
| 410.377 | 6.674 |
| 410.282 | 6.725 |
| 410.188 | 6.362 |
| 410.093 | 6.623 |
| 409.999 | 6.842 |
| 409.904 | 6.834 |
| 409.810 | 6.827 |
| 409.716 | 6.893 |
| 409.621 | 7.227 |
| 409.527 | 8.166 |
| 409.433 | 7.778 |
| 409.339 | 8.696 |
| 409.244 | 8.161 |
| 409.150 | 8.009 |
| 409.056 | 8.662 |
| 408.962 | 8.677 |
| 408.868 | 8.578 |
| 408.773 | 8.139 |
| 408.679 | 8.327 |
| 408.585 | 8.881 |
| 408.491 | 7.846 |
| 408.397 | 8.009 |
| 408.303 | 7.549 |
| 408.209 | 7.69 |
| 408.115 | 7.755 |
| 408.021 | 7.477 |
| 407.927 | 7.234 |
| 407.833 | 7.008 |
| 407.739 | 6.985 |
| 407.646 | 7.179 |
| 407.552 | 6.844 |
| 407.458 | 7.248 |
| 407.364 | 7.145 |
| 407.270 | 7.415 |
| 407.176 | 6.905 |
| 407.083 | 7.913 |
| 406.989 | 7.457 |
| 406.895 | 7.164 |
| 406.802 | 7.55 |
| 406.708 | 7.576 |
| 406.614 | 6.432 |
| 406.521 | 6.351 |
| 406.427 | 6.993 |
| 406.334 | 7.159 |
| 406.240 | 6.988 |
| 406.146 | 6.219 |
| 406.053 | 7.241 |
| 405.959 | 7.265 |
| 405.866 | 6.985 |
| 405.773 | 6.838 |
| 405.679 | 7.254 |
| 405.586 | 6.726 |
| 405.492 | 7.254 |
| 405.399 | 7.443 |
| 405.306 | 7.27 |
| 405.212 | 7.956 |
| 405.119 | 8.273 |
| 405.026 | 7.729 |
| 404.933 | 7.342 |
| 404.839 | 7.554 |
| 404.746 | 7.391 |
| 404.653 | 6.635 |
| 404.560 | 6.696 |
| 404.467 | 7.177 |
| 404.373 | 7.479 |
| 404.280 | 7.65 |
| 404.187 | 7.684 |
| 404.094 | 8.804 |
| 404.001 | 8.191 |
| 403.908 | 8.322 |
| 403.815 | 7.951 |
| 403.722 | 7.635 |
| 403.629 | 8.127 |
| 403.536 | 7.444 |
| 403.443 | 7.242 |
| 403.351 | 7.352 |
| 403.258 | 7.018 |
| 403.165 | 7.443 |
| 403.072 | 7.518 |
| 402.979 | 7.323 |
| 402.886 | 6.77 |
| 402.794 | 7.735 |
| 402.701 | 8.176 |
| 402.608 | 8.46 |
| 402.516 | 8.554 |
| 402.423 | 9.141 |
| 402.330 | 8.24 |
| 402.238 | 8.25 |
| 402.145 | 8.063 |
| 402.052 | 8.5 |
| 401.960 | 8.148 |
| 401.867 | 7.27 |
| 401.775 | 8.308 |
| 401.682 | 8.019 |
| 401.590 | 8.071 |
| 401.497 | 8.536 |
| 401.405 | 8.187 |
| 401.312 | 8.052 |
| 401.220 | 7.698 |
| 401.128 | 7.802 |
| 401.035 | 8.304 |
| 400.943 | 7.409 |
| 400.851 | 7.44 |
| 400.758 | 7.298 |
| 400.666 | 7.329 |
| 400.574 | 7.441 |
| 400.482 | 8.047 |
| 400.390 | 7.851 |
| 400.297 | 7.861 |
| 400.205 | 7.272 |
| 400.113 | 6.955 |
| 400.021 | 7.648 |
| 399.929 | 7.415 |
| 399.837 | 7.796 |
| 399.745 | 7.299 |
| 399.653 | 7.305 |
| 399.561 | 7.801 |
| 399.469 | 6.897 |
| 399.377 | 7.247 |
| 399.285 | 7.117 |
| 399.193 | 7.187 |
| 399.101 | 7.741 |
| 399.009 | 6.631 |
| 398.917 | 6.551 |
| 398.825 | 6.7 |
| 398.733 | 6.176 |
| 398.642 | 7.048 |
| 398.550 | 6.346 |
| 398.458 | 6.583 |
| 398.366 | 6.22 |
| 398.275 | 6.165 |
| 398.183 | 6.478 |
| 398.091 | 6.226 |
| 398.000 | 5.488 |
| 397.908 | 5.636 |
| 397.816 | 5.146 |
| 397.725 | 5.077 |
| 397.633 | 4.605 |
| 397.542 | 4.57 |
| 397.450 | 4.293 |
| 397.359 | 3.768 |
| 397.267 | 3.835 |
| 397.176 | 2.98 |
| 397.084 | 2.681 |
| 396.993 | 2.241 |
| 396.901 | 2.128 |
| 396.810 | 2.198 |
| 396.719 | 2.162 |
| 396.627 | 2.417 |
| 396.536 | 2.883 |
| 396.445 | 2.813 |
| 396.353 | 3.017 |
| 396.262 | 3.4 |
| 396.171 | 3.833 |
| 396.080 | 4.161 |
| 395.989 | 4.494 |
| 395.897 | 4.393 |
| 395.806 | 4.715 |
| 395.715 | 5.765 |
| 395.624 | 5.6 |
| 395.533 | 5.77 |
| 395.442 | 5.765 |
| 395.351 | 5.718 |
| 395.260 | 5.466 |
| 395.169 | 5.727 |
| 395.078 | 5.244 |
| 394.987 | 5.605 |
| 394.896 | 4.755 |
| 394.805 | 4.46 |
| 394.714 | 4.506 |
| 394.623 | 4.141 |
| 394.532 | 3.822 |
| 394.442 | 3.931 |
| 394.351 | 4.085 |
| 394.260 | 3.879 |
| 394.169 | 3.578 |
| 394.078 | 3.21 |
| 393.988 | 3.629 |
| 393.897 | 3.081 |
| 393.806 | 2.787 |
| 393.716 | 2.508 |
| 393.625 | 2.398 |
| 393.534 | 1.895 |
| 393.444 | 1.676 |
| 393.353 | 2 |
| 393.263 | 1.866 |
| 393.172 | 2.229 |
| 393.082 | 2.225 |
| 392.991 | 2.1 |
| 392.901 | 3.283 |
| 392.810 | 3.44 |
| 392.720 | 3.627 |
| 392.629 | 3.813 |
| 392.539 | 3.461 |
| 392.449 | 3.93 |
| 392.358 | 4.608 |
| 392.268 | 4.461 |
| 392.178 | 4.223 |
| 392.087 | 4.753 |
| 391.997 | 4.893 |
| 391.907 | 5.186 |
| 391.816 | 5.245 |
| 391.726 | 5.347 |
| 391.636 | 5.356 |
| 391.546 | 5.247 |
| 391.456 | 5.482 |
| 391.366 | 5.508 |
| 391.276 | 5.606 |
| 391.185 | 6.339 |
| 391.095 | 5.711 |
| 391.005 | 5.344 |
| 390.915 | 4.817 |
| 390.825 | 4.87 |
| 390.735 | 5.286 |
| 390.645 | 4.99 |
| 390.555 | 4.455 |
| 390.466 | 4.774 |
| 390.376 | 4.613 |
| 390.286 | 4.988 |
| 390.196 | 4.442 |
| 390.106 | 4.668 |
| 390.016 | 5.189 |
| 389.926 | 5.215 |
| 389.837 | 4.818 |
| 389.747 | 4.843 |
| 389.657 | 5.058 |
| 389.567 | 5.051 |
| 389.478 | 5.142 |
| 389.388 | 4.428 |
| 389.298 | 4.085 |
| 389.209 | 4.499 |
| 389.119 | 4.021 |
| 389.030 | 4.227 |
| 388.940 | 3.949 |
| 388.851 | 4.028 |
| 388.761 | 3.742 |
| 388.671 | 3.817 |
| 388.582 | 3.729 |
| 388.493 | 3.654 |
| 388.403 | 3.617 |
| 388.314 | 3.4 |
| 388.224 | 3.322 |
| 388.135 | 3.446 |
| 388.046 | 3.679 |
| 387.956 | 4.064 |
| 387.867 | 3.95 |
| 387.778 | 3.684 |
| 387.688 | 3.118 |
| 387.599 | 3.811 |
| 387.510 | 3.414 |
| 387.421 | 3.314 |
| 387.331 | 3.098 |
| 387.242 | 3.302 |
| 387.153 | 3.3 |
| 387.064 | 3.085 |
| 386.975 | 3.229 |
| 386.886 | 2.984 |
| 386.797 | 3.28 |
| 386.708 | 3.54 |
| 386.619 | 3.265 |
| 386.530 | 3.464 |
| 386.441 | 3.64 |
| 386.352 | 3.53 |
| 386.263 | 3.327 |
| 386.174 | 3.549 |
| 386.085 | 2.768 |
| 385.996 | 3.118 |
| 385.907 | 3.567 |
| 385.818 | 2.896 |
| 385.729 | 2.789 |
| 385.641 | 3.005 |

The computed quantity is 2.0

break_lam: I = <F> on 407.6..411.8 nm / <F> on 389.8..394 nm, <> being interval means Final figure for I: 1.8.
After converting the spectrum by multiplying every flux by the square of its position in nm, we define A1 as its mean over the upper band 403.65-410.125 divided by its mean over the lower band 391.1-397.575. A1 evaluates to 2.02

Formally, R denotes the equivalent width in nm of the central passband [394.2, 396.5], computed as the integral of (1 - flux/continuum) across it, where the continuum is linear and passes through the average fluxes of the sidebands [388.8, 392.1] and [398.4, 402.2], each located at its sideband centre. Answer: 0.60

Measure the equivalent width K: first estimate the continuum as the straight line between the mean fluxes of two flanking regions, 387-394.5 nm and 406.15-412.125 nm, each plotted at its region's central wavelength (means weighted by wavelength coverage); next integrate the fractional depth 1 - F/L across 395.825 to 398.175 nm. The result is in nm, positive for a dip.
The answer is 0.62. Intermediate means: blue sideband 4.03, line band 3.83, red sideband 7.45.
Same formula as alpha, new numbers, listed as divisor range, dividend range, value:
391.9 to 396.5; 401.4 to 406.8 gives 2.04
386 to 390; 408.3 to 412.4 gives 2.24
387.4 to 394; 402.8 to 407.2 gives 1.93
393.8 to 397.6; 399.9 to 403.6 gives 2.01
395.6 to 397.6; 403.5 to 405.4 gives 2.25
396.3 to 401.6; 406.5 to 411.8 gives 1.30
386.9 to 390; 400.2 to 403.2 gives 2.15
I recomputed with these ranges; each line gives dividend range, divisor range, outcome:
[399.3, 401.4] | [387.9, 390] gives 1.81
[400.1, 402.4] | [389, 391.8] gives 1.58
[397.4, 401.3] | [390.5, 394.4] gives 1.70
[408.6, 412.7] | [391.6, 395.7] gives 1.89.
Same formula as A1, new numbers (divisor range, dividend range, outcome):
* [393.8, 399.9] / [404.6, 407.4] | 1.52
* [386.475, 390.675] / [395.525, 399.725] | 1.33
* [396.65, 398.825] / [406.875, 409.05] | 1.70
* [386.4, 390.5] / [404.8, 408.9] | 2.05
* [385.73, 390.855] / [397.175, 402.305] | 1.87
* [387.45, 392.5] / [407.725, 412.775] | 1.85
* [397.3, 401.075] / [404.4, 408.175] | 1.12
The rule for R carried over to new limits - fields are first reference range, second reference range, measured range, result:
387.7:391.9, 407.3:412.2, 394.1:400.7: 0.47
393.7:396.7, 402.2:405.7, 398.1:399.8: -0.34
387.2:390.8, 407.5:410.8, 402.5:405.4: -0.42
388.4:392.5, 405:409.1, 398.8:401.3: -0.44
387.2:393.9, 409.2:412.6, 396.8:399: 0.11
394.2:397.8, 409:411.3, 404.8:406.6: -0.23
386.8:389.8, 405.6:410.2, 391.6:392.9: 0.04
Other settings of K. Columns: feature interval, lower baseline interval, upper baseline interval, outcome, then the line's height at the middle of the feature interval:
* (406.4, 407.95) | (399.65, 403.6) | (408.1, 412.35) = 0.107 nm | 7.67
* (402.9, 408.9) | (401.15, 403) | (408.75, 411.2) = 0.289 nm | 7.81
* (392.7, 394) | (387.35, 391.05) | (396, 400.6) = 0.620 nm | 4.85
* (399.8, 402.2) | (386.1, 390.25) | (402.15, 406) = -0.314 nm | 6.9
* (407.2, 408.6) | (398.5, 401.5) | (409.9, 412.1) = -0.023 nm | 7.32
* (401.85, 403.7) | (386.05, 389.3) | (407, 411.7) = -0.445 nm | 6.33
